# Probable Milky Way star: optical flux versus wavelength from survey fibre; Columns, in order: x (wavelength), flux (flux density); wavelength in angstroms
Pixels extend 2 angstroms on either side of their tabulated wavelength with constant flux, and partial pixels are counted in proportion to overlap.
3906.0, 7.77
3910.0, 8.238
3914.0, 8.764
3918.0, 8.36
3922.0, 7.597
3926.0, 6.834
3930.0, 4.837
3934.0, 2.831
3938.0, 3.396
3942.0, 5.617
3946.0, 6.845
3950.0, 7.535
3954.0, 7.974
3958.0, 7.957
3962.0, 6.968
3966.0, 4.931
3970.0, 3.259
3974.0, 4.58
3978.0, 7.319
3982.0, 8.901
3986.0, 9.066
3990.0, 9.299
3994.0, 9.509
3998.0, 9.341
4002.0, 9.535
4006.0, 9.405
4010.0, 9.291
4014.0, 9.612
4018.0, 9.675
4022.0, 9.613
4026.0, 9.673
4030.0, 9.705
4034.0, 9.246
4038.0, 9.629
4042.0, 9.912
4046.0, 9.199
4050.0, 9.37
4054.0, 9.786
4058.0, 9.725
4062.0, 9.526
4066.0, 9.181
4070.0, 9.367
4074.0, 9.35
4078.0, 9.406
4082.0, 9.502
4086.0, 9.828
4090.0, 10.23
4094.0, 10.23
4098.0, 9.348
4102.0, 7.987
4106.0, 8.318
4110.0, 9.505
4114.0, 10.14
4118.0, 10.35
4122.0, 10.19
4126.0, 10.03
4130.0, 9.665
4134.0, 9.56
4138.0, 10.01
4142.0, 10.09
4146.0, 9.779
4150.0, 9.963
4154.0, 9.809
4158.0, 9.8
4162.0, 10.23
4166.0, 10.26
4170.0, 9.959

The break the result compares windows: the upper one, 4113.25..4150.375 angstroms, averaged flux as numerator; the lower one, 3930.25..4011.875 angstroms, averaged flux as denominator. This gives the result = 1.4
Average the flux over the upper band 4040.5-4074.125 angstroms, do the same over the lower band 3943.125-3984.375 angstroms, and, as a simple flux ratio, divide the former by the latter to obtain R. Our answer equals 1.43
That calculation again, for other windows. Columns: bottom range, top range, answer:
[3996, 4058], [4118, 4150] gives 1.04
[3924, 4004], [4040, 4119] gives 1.39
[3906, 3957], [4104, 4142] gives 1.47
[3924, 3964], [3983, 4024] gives 1.55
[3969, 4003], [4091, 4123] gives 1.20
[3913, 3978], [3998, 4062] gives 1.56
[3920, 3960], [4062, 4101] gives 1.56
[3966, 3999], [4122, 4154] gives 1.33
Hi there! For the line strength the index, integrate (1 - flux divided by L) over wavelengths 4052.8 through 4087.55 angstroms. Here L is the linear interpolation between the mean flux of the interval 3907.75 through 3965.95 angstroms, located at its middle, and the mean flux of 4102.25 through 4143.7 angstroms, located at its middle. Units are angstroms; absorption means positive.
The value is -2.7 angstroms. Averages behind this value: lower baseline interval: 6.64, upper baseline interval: 9.71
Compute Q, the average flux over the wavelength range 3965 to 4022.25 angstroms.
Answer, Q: 8.24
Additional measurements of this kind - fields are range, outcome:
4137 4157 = 9.92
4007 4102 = 9.55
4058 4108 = 9.37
